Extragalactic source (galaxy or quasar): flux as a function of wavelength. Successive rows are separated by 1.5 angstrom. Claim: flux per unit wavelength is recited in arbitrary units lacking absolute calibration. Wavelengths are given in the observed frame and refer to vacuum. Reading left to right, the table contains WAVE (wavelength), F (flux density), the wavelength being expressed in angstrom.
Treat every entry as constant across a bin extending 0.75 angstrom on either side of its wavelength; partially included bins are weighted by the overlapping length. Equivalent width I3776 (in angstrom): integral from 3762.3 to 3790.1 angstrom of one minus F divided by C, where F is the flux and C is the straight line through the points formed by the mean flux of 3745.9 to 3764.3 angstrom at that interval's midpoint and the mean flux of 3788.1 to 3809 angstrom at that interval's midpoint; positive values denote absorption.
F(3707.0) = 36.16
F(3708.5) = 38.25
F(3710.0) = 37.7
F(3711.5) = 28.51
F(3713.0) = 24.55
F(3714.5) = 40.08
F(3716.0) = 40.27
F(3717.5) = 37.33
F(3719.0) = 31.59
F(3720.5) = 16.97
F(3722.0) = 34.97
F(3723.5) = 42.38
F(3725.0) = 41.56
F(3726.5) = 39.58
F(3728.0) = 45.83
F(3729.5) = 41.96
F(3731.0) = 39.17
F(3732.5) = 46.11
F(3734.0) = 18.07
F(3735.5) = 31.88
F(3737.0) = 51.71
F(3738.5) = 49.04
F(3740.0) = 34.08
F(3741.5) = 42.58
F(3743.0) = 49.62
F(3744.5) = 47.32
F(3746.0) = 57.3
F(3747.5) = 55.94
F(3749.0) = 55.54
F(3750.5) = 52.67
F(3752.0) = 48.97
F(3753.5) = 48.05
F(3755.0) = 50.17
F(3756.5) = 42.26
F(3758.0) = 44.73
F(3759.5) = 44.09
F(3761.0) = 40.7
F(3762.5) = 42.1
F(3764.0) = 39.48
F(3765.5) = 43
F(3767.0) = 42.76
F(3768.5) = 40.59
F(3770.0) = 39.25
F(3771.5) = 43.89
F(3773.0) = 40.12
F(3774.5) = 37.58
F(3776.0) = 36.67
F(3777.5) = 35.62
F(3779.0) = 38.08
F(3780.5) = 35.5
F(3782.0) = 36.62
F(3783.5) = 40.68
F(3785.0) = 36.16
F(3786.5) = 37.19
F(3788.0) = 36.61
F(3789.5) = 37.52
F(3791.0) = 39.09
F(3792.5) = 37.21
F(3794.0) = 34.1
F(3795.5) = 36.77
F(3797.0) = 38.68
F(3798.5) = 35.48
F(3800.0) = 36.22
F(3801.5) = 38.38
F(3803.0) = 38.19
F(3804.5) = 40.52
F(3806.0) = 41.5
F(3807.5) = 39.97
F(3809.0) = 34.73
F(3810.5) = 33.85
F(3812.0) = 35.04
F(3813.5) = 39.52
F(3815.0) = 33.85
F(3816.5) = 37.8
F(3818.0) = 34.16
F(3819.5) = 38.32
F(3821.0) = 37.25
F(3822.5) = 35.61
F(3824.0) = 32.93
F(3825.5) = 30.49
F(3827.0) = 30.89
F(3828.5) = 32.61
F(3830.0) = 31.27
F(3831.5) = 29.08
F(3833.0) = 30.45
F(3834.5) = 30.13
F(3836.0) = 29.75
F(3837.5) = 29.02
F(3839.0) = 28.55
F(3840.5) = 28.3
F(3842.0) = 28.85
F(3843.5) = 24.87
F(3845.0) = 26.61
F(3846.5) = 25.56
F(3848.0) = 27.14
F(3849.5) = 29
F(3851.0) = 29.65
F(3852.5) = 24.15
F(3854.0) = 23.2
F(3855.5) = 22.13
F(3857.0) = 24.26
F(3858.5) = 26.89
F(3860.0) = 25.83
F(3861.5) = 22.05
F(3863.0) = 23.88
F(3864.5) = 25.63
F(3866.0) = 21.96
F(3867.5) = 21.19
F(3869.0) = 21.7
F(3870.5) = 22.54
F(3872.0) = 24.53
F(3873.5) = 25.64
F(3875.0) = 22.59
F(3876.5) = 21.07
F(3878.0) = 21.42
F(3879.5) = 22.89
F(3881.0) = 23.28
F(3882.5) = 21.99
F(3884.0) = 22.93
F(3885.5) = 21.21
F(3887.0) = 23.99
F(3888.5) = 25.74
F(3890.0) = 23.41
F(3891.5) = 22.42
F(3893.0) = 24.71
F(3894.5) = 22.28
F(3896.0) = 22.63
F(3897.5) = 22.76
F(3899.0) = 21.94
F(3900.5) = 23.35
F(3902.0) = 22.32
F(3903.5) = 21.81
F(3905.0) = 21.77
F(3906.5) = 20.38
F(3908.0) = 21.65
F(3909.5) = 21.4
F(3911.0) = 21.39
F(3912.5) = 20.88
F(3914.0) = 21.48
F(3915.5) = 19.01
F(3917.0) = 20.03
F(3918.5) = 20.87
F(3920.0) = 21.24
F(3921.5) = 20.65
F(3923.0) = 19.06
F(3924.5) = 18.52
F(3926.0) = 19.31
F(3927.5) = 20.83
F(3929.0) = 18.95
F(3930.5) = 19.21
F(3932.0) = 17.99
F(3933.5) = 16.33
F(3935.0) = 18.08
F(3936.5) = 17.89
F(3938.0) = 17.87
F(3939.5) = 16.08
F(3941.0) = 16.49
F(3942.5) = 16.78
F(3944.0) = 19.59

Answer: 2.62 angstrom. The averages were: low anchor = 47.7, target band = 38.9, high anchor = 37.8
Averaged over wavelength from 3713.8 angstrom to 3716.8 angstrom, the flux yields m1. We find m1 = 40.1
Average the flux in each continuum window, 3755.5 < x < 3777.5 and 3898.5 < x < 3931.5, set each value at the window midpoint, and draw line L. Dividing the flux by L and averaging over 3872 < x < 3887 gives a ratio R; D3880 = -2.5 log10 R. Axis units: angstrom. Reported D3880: 0.13 mag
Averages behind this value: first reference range 41.1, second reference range 20.7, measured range 22.7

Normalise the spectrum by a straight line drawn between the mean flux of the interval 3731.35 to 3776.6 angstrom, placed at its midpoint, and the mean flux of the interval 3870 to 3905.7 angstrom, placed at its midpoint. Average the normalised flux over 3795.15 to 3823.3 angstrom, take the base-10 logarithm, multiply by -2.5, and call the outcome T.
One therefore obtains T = -0.06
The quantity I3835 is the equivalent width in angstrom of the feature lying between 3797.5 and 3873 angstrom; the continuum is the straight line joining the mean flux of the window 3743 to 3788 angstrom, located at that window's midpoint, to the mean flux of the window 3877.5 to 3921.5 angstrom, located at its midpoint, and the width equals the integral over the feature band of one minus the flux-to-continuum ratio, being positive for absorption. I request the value 5.0 angstrom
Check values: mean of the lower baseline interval 43.2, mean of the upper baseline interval 22.1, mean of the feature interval 30.3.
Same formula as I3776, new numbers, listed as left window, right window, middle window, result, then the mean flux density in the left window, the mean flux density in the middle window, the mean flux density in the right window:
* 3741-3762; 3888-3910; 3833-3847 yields 2.1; 48.6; 28.1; 22.5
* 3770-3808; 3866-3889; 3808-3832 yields -1.2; 37.9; 34.3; 22.8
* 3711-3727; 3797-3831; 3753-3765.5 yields -3.2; 34.4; 43.8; 35.9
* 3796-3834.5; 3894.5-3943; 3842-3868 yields 3.9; 35.4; 25.1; 20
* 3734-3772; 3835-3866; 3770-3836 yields -1.8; 45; 36.2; 26.2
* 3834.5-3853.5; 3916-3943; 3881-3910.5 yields -0.5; 27.7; 22.6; 18.7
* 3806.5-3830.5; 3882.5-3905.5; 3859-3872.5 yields 2.0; 35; 23.3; 22.9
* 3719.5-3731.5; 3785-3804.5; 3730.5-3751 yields -4.1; 37.6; 45.1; 37.2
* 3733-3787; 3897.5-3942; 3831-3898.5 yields 6.9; 42.5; 24.8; 19.9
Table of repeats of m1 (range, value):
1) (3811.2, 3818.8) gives 36.1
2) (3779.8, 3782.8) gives 36.1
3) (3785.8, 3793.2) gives 37.5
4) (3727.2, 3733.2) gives 43.2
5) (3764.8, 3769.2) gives 42.1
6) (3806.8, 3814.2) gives 36.6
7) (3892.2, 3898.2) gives 23.1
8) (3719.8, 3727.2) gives 35.2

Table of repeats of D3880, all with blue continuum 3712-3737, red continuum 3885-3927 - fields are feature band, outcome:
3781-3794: -0.20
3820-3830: -0.18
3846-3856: 0.01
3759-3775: -0.25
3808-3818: -0.22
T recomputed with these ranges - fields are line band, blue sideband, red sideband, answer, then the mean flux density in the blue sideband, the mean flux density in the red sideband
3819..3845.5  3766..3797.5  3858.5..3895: -0.02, 38.2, 23.2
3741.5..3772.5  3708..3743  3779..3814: -0.23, 37.4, 37.4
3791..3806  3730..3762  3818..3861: -0.04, 45.2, 29.1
